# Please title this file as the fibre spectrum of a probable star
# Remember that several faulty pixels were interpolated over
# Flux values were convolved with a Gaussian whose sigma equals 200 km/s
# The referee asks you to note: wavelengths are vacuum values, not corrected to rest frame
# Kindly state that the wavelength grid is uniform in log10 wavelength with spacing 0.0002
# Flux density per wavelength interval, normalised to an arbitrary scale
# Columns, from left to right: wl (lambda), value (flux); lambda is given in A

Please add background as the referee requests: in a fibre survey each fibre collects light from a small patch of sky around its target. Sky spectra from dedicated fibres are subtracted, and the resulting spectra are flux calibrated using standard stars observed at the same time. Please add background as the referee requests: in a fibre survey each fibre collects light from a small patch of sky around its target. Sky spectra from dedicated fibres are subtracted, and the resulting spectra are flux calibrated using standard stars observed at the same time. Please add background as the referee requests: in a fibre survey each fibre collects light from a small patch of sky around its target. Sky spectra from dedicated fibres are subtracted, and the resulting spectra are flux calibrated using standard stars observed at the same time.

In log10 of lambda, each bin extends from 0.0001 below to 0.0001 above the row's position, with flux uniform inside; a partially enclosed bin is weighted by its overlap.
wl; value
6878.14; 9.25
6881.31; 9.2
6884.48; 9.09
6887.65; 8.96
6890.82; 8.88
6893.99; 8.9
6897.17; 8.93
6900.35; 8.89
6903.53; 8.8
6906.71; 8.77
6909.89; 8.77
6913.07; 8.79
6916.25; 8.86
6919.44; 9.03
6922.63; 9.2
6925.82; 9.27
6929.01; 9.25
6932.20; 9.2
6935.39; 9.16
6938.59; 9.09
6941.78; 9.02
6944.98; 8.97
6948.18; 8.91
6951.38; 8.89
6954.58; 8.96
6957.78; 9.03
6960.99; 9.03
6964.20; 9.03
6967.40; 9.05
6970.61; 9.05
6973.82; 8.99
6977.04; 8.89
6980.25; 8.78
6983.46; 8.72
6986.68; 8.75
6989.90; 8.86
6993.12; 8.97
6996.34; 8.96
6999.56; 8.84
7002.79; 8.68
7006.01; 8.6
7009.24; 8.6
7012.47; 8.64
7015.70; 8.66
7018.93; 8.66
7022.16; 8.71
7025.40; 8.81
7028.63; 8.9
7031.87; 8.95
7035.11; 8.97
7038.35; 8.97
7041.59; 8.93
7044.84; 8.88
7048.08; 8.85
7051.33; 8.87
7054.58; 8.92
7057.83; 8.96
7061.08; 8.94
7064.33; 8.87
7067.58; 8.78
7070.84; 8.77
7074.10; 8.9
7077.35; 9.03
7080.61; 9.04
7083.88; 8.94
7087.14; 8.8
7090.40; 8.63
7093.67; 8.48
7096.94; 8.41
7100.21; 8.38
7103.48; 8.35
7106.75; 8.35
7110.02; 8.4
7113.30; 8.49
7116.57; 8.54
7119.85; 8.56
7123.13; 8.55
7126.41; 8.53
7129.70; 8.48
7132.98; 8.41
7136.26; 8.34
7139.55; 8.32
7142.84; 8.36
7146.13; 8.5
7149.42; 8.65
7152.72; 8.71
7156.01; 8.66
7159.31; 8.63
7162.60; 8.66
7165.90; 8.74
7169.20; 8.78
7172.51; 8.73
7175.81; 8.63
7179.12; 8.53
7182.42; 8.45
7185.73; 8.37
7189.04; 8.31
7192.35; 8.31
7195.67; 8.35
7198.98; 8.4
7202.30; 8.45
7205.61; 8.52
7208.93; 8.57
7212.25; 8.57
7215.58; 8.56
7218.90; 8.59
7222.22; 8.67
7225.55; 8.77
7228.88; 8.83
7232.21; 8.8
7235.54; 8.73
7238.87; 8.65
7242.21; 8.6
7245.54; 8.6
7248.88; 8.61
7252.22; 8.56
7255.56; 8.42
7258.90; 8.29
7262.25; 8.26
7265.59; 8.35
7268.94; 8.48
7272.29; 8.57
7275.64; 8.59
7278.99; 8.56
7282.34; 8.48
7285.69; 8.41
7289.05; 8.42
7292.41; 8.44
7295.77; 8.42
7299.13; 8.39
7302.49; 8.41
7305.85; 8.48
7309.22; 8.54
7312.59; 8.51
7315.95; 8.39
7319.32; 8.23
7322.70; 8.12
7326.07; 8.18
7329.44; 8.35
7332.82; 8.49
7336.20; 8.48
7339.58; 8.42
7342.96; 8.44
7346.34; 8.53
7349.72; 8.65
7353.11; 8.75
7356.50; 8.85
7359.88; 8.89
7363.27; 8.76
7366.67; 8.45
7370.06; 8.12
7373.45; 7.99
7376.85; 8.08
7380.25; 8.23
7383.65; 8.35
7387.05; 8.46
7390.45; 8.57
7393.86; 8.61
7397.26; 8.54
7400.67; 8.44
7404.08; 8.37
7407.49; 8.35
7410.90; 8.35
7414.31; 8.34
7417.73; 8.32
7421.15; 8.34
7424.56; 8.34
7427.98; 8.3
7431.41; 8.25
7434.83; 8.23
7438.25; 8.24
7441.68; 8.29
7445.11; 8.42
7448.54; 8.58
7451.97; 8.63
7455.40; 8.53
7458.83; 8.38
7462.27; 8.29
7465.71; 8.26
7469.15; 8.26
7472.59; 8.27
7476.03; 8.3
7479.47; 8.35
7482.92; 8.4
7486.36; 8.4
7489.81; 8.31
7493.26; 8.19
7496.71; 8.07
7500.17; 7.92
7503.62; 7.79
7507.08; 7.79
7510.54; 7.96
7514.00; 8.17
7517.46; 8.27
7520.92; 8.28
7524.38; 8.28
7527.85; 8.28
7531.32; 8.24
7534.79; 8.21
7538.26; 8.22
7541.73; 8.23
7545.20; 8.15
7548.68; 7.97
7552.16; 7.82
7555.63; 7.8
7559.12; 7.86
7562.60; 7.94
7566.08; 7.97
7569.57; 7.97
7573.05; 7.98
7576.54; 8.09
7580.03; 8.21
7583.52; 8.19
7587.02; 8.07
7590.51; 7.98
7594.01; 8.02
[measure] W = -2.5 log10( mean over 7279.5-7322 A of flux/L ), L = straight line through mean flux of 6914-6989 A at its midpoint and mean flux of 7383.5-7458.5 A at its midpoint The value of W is 0.02 mag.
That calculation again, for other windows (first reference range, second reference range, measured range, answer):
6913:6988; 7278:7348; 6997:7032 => 0.02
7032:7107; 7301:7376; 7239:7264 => 0.01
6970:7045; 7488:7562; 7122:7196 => 0.01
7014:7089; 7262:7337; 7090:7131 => 0.04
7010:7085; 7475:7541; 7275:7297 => 0.01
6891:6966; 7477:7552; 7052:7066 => -0.01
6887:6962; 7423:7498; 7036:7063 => -0.01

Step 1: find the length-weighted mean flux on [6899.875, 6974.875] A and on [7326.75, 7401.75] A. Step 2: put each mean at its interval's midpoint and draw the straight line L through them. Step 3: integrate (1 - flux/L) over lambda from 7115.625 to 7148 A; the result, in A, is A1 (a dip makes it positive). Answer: 1.1 A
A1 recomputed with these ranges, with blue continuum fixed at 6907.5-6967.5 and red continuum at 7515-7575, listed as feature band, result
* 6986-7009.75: 0.4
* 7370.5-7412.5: -0.2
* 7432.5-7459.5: -0.6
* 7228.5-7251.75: -0.3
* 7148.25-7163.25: 0.0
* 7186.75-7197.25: 0.4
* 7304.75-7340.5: 0.2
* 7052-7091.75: -0.3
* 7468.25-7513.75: 0.1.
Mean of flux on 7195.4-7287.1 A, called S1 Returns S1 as 8.55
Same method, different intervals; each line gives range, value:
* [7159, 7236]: 8.58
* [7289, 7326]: 8.38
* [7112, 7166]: 8.53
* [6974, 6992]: 8.82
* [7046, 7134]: 8.68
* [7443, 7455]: 8.53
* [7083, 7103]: 8.58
